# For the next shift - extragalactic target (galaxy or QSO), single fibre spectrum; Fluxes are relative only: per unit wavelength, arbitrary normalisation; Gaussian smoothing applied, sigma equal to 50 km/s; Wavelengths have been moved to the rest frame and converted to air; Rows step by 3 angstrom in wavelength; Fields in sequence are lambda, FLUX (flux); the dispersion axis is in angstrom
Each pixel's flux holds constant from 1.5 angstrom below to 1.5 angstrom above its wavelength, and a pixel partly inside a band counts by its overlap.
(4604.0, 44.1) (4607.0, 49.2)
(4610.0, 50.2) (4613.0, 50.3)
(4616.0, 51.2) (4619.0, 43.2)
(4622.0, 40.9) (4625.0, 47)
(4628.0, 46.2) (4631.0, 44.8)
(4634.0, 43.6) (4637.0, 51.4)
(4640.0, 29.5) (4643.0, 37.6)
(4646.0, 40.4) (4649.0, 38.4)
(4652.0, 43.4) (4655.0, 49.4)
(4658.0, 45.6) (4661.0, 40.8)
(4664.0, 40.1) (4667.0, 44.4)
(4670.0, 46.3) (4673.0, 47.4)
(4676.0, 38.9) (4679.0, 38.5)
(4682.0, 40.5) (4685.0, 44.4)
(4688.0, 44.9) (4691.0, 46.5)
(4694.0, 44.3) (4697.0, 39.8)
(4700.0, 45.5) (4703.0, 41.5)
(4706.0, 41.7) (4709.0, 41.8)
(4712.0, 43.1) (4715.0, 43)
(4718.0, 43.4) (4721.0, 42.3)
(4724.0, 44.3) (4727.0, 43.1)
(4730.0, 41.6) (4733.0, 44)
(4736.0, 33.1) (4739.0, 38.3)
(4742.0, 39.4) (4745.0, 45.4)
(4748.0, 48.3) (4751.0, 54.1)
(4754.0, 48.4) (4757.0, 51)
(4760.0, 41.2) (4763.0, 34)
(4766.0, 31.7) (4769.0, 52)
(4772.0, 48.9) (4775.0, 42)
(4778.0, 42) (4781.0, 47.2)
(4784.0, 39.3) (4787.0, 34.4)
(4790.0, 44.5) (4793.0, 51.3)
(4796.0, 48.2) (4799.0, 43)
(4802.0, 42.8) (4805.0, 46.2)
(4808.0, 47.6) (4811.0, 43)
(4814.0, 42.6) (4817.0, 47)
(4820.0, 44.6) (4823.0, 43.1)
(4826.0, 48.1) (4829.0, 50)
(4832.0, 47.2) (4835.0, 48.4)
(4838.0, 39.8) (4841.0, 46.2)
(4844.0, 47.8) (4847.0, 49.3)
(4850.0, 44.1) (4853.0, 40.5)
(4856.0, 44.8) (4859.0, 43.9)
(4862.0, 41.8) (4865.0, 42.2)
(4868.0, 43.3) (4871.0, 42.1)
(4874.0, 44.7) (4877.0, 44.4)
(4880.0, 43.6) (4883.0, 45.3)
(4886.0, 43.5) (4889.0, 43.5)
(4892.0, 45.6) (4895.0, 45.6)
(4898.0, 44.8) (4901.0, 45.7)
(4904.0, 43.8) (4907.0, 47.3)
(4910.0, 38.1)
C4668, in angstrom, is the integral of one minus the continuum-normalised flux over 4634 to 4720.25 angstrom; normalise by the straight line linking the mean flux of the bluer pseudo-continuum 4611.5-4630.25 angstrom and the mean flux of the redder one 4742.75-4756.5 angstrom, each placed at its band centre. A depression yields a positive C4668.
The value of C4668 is 8.7 angstrom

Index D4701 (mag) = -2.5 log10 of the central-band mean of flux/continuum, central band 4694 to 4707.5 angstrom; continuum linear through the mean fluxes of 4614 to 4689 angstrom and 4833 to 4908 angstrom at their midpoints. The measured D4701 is 0.03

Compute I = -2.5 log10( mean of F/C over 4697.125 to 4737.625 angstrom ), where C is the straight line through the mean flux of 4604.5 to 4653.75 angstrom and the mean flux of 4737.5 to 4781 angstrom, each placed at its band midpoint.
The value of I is 0.05 mag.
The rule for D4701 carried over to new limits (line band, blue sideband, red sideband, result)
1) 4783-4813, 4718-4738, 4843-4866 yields -0.026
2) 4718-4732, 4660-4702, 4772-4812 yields 0.014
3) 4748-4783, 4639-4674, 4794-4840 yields -0.011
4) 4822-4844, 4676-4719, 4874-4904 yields -0.054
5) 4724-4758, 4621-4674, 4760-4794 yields -0.041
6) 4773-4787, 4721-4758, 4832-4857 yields 0.064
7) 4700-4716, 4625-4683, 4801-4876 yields 0.019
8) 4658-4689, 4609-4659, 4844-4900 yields 0.037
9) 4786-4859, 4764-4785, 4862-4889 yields -0.046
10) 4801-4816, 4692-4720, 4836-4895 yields -0.024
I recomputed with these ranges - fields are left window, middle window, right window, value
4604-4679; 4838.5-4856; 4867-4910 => -0.02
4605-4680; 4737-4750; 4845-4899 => 0.03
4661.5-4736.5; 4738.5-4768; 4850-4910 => -0.01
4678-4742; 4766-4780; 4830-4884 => -0.04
